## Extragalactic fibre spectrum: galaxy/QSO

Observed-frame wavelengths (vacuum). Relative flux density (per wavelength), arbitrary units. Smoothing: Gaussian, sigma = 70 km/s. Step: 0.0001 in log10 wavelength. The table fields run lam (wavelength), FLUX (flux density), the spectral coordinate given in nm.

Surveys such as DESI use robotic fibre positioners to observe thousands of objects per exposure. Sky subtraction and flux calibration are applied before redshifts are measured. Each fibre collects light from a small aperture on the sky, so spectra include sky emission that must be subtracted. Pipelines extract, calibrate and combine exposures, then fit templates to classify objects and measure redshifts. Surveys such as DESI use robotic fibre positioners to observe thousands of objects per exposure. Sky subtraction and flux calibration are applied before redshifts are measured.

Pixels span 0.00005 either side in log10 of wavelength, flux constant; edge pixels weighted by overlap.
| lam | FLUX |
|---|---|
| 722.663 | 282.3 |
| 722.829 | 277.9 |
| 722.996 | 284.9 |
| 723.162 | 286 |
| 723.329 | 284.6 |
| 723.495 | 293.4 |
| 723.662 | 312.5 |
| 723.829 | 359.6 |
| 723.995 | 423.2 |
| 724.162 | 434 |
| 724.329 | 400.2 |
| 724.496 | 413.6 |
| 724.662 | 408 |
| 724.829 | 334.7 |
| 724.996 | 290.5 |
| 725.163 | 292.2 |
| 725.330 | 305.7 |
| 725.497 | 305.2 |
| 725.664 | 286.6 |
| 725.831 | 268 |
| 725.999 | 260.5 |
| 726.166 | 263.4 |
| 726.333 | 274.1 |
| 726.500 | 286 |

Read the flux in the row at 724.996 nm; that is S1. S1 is 290.5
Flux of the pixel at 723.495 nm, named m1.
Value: 293.4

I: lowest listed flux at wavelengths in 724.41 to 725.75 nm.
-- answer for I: 286.6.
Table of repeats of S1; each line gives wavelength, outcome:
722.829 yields 277.9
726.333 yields 274.1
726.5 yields 286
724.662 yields 408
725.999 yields 260.5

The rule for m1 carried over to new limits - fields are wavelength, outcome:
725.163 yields 292.2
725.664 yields 286.6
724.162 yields 434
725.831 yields 268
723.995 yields 423.2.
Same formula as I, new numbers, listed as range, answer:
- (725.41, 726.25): 260.5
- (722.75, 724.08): 277.9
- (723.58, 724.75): 312.5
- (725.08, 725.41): 292.2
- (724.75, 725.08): 290.5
